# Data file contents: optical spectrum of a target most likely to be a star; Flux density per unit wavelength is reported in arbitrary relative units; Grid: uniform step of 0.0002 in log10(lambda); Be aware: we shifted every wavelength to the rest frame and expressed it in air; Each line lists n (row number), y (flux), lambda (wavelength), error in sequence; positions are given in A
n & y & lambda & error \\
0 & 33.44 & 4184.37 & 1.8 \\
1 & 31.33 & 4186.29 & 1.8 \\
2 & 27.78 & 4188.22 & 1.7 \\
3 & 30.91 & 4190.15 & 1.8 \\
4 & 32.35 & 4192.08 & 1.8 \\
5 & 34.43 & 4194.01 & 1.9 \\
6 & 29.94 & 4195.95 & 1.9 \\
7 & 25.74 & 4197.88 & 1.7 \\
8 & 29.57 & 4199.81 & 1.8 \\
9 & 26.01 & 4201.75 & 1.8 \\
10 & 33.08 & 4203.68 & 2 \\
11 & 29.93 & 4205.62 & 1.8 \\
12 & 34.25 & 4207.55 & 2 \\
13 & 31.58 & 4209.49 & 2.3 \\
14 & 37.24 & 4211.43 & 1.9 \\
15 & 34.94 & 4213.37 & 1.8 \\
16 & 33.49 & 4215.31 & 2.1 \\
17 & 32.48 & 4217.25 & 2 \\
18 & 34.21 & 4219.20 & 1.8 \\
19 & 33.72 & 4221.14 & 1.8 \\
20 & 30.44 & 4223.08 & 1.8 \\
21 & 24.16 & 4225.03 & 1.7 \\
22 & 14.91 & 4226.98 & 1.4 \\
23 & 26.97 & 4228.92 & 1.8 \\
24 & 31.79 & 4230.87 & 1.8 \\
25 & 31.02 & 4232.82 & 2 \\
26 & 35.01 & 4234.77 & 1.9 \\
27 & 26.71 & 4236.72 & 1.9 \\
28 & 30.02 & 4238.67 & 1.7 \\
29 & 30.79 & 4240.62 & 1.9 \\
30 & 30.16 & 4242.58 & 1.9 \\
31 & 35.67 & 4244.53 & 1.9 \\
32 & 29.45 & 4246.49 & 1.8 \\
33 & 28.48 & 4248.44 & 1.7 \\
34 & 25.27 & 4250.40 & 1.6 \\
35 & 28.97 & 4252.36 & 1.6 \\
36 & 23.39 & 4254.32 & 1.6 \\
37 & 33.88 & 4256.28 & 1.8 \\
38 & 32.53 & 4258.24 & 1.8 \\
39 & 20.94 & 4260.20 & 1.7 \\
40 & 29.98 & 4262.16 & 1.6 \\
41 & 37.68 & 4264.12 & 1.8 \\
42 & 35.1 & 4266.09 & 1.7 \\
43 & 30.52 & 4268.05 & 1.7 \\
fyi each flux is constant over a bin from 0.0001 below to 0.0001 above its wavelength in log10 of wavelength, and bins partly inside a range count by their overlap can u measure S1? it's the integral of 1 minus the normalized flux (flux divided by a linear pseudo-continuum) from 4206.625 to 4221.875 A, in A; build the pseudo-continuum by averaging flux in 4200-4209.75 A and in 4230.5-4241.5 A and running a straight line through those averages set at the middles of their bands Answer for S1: -1.6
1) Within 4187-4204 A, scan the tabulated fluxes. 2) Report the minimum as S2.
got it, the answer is 25.74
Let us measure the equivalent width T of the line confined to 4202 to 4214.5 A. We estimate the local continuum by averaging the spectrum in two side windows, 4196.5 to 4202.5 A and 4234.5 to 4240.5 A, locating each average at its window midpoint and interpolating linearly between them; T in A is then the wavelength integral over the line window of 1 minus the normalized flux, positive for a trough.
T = -2.3 A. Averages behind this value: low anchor 27.3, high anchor 30.1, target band 33.1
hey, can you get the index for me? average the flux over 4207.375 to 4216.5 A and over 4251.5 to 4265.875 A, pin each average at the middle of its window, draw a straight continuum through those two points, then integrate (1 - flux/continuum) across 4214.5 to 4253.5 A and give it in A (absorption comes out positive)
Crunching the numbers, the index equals 3.1 A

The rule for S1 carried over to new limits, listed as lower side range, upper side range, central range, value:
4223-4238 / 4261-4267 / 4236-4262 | 1.6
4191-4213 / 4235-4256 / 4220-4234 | 1.1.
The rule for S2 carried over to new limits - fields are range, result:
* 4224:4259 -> 14.91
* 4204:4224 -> 29.93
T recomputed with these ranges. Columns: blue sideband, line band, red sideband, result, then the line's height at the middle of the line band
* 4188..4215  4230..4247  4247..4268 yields -0.5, 30.3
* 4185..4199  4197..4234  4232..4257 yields -0.2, 30.2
